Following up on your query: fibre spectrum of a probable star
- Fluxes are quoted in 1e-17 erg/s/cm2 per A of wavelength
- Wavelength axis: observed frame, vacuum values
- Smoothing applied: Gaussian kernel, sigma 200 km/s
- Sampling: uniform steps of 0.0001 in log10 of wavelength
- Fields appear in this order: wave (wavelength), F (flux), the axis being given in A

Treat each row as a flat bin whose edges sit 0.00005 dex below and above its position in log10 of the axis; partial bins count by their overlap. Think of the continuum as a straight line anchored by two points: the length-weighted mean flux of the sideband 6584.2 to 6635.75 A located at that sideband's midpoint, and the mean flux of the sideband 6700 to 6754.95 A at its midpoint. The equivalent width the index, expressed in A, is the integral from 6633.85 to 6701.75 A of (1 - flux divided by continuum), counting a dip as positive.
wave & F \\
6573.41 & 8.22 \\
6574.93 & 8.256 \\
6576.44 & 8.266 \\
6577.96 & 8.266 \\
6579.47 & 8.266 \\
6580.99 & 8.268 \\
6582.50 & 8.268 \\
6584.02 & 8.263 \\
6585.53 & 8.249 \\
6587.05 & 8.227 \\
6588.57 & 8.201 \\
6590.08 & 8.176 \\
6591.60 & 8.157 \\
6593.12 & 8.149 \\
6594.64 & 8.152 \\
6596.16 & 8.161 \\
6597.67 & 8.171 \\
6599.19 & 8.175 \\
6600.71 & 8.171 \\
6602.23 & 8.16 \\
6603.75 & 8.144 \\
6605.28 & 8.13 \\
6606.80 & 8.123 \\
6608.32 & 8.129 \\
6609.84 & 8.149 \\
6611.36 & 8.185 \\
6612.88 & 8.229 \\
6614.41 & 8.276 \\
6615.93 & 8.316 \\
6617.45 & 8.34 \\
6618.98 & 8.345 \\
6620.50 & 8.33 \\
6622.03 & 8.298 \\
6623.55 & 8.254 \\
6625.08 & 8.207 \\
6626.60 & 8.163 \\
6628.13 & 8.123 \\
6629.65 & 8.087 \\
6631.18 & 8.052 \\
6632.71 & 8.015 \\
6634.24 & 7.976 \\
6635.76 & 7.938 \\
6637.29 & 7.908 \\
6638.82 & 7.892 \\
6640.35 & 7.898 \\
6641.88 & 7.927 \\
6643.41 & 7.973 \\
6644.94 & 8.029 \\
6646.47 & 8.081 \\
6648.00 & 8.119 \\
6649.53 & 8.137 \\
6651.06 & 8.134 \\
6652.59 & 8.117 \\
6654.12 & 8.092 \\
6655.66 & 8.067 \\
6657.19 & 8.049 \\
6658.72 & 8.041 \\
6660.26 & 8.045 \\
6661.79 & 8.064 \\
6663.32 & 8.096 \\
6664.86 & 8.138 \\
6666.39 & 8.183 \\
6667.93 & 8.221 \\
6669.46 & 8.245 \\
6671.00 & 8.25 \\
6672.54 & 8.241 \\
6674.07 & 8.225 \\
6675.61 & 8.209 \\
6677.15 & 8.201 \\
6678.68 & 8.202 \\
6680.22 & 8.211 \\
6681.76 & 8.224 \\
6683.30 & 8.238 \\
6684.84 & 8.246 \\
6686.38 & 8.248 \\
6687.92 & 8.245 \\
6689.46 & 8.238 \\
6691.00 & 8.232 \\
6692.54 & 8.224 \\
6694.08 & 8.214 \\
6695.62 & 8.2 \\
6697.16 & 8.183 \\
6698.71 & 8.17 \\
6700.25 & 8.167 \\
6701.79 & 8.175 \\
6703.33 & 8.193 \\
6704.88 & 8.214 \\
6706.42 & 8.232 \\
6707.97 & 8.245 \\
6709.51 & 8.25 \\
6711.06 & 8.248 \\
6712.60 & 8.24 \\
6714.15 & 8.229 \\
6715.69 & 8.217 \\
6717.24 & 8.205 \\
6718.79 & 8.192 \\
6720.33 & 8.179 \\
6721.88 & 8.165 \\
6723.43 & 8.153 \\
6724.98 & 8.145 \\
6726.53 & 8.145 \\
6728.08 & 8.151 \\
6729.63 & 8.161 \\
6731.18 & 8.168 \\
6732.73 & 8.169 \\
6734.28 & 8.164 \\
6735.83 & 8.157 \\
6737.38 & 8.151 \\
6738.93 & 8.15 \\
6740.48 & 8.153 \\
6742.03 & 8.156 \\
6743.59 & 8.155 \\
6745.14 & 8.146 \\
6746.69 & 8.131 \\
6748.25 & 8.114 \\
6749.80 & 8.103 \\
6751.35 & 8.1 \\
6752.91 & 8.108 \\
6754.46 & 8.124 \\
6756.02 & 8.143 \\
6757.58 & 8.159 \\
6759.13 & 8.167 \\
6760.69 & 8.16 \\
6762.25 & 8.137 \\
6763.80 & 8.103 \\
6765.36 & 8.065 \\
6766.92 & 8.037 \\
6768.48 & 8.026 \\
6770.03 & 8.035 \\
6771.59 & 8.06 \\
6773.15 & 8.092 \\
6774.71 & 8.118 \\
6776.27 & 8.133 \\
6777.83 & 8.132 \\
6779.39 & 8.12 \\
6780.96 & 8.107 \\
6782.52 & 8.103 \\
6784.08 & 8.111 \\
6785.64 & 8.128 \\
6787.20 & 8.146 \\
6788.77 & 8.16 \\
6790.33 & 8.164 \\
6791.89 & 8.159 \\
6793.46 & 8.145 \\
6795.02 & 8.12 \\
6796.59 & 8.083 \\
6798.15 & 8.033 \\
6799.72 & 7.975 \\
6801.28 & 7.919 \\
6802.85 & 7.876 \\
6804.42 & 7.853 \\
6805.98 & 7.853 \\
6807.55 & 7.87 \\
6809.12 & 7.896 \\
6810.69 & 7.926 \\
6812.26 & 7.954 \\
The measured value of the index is 0.4 A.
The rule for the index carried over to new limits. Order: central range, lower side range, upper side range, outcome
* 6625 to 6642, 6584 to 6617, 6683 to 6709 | 0.4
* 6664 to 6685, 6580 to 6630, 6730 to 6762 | -0.1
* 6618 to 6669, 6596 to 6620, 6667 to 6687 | 0.8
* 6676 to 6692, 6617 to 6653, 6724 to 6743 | -0.2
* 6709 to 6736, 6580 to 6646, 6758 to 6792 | -0.2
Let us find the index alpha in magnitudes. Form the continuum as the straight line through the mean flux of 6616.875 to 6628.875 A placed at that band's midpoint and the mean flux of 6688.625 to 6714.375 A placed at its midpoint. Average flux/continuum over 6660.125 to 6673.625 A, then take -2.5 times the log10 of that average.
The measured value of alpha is 0.007 mag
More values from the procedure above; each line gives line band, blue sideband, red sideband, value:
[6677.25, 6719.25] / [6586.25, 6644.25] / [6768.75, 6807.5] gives -0.02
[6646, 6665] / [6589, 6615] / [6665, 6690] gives 0.02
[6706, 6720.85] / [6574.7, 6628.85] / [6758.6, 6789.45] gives -0.01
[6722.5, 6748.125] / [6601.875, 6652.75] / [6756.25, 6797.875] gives 0.00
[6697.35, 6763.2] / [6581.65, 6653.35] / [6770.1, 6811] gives -0.01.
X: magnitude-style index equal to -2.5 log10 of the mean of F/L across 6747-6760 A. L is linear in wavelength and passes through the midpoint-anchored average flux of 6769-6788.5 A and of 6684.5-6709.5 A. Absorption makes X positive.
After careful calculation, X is 0.00 mag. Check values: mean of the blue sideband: 8.22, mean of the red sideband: 8.11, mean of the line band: 8.13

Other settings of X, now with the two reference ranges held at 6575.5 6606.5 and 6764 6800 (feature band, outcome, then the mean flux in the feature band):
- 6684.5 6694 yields -0.012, 8.24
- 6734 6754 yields -0.003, 8.14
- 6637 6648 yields 0.027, 7.97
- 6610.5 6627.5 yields -0.011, 8.27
